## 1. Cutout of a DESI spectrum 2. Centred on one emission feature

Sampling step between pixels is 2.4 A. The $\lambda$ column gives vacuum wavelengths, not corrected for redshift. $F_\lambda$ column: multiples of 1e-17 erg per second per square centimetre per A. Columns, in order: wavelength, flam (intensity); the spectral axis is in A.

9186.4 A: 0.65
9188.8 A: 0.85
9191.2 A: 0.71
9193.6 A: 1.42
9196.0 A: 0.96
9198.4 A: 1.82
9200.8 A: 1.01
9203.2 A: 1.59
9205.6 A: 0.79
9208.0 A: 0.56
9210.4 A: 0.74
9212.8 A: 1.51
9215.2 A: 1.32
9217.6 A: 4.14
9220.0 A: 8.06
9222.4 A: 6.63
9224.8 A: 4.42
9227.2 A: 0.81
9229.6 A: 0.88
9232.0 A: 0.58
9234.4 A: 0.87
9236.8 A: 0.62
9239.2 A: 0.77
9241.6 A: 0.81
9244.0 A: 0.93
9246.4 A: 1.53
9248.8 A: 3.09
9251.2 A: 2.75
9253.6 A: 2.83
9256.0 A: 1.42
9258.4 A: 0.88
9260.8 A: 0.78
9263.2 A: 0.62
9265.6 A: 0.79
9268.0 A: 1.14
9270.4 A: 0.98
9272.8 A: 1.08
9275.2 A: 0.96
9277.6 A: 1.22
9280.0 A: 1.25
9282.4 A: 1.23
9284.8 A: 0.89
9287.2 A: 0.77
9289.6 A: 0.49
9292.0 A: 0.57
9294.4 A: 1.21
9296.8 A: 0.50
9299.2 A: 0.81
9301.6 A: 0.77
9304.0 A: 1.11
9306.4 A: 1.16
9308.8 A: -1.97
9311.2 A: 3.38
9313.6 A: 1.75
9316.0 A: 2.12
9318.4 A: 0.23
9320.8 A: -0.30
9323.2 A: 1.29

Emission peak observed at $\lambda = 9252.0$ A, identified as [N II]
